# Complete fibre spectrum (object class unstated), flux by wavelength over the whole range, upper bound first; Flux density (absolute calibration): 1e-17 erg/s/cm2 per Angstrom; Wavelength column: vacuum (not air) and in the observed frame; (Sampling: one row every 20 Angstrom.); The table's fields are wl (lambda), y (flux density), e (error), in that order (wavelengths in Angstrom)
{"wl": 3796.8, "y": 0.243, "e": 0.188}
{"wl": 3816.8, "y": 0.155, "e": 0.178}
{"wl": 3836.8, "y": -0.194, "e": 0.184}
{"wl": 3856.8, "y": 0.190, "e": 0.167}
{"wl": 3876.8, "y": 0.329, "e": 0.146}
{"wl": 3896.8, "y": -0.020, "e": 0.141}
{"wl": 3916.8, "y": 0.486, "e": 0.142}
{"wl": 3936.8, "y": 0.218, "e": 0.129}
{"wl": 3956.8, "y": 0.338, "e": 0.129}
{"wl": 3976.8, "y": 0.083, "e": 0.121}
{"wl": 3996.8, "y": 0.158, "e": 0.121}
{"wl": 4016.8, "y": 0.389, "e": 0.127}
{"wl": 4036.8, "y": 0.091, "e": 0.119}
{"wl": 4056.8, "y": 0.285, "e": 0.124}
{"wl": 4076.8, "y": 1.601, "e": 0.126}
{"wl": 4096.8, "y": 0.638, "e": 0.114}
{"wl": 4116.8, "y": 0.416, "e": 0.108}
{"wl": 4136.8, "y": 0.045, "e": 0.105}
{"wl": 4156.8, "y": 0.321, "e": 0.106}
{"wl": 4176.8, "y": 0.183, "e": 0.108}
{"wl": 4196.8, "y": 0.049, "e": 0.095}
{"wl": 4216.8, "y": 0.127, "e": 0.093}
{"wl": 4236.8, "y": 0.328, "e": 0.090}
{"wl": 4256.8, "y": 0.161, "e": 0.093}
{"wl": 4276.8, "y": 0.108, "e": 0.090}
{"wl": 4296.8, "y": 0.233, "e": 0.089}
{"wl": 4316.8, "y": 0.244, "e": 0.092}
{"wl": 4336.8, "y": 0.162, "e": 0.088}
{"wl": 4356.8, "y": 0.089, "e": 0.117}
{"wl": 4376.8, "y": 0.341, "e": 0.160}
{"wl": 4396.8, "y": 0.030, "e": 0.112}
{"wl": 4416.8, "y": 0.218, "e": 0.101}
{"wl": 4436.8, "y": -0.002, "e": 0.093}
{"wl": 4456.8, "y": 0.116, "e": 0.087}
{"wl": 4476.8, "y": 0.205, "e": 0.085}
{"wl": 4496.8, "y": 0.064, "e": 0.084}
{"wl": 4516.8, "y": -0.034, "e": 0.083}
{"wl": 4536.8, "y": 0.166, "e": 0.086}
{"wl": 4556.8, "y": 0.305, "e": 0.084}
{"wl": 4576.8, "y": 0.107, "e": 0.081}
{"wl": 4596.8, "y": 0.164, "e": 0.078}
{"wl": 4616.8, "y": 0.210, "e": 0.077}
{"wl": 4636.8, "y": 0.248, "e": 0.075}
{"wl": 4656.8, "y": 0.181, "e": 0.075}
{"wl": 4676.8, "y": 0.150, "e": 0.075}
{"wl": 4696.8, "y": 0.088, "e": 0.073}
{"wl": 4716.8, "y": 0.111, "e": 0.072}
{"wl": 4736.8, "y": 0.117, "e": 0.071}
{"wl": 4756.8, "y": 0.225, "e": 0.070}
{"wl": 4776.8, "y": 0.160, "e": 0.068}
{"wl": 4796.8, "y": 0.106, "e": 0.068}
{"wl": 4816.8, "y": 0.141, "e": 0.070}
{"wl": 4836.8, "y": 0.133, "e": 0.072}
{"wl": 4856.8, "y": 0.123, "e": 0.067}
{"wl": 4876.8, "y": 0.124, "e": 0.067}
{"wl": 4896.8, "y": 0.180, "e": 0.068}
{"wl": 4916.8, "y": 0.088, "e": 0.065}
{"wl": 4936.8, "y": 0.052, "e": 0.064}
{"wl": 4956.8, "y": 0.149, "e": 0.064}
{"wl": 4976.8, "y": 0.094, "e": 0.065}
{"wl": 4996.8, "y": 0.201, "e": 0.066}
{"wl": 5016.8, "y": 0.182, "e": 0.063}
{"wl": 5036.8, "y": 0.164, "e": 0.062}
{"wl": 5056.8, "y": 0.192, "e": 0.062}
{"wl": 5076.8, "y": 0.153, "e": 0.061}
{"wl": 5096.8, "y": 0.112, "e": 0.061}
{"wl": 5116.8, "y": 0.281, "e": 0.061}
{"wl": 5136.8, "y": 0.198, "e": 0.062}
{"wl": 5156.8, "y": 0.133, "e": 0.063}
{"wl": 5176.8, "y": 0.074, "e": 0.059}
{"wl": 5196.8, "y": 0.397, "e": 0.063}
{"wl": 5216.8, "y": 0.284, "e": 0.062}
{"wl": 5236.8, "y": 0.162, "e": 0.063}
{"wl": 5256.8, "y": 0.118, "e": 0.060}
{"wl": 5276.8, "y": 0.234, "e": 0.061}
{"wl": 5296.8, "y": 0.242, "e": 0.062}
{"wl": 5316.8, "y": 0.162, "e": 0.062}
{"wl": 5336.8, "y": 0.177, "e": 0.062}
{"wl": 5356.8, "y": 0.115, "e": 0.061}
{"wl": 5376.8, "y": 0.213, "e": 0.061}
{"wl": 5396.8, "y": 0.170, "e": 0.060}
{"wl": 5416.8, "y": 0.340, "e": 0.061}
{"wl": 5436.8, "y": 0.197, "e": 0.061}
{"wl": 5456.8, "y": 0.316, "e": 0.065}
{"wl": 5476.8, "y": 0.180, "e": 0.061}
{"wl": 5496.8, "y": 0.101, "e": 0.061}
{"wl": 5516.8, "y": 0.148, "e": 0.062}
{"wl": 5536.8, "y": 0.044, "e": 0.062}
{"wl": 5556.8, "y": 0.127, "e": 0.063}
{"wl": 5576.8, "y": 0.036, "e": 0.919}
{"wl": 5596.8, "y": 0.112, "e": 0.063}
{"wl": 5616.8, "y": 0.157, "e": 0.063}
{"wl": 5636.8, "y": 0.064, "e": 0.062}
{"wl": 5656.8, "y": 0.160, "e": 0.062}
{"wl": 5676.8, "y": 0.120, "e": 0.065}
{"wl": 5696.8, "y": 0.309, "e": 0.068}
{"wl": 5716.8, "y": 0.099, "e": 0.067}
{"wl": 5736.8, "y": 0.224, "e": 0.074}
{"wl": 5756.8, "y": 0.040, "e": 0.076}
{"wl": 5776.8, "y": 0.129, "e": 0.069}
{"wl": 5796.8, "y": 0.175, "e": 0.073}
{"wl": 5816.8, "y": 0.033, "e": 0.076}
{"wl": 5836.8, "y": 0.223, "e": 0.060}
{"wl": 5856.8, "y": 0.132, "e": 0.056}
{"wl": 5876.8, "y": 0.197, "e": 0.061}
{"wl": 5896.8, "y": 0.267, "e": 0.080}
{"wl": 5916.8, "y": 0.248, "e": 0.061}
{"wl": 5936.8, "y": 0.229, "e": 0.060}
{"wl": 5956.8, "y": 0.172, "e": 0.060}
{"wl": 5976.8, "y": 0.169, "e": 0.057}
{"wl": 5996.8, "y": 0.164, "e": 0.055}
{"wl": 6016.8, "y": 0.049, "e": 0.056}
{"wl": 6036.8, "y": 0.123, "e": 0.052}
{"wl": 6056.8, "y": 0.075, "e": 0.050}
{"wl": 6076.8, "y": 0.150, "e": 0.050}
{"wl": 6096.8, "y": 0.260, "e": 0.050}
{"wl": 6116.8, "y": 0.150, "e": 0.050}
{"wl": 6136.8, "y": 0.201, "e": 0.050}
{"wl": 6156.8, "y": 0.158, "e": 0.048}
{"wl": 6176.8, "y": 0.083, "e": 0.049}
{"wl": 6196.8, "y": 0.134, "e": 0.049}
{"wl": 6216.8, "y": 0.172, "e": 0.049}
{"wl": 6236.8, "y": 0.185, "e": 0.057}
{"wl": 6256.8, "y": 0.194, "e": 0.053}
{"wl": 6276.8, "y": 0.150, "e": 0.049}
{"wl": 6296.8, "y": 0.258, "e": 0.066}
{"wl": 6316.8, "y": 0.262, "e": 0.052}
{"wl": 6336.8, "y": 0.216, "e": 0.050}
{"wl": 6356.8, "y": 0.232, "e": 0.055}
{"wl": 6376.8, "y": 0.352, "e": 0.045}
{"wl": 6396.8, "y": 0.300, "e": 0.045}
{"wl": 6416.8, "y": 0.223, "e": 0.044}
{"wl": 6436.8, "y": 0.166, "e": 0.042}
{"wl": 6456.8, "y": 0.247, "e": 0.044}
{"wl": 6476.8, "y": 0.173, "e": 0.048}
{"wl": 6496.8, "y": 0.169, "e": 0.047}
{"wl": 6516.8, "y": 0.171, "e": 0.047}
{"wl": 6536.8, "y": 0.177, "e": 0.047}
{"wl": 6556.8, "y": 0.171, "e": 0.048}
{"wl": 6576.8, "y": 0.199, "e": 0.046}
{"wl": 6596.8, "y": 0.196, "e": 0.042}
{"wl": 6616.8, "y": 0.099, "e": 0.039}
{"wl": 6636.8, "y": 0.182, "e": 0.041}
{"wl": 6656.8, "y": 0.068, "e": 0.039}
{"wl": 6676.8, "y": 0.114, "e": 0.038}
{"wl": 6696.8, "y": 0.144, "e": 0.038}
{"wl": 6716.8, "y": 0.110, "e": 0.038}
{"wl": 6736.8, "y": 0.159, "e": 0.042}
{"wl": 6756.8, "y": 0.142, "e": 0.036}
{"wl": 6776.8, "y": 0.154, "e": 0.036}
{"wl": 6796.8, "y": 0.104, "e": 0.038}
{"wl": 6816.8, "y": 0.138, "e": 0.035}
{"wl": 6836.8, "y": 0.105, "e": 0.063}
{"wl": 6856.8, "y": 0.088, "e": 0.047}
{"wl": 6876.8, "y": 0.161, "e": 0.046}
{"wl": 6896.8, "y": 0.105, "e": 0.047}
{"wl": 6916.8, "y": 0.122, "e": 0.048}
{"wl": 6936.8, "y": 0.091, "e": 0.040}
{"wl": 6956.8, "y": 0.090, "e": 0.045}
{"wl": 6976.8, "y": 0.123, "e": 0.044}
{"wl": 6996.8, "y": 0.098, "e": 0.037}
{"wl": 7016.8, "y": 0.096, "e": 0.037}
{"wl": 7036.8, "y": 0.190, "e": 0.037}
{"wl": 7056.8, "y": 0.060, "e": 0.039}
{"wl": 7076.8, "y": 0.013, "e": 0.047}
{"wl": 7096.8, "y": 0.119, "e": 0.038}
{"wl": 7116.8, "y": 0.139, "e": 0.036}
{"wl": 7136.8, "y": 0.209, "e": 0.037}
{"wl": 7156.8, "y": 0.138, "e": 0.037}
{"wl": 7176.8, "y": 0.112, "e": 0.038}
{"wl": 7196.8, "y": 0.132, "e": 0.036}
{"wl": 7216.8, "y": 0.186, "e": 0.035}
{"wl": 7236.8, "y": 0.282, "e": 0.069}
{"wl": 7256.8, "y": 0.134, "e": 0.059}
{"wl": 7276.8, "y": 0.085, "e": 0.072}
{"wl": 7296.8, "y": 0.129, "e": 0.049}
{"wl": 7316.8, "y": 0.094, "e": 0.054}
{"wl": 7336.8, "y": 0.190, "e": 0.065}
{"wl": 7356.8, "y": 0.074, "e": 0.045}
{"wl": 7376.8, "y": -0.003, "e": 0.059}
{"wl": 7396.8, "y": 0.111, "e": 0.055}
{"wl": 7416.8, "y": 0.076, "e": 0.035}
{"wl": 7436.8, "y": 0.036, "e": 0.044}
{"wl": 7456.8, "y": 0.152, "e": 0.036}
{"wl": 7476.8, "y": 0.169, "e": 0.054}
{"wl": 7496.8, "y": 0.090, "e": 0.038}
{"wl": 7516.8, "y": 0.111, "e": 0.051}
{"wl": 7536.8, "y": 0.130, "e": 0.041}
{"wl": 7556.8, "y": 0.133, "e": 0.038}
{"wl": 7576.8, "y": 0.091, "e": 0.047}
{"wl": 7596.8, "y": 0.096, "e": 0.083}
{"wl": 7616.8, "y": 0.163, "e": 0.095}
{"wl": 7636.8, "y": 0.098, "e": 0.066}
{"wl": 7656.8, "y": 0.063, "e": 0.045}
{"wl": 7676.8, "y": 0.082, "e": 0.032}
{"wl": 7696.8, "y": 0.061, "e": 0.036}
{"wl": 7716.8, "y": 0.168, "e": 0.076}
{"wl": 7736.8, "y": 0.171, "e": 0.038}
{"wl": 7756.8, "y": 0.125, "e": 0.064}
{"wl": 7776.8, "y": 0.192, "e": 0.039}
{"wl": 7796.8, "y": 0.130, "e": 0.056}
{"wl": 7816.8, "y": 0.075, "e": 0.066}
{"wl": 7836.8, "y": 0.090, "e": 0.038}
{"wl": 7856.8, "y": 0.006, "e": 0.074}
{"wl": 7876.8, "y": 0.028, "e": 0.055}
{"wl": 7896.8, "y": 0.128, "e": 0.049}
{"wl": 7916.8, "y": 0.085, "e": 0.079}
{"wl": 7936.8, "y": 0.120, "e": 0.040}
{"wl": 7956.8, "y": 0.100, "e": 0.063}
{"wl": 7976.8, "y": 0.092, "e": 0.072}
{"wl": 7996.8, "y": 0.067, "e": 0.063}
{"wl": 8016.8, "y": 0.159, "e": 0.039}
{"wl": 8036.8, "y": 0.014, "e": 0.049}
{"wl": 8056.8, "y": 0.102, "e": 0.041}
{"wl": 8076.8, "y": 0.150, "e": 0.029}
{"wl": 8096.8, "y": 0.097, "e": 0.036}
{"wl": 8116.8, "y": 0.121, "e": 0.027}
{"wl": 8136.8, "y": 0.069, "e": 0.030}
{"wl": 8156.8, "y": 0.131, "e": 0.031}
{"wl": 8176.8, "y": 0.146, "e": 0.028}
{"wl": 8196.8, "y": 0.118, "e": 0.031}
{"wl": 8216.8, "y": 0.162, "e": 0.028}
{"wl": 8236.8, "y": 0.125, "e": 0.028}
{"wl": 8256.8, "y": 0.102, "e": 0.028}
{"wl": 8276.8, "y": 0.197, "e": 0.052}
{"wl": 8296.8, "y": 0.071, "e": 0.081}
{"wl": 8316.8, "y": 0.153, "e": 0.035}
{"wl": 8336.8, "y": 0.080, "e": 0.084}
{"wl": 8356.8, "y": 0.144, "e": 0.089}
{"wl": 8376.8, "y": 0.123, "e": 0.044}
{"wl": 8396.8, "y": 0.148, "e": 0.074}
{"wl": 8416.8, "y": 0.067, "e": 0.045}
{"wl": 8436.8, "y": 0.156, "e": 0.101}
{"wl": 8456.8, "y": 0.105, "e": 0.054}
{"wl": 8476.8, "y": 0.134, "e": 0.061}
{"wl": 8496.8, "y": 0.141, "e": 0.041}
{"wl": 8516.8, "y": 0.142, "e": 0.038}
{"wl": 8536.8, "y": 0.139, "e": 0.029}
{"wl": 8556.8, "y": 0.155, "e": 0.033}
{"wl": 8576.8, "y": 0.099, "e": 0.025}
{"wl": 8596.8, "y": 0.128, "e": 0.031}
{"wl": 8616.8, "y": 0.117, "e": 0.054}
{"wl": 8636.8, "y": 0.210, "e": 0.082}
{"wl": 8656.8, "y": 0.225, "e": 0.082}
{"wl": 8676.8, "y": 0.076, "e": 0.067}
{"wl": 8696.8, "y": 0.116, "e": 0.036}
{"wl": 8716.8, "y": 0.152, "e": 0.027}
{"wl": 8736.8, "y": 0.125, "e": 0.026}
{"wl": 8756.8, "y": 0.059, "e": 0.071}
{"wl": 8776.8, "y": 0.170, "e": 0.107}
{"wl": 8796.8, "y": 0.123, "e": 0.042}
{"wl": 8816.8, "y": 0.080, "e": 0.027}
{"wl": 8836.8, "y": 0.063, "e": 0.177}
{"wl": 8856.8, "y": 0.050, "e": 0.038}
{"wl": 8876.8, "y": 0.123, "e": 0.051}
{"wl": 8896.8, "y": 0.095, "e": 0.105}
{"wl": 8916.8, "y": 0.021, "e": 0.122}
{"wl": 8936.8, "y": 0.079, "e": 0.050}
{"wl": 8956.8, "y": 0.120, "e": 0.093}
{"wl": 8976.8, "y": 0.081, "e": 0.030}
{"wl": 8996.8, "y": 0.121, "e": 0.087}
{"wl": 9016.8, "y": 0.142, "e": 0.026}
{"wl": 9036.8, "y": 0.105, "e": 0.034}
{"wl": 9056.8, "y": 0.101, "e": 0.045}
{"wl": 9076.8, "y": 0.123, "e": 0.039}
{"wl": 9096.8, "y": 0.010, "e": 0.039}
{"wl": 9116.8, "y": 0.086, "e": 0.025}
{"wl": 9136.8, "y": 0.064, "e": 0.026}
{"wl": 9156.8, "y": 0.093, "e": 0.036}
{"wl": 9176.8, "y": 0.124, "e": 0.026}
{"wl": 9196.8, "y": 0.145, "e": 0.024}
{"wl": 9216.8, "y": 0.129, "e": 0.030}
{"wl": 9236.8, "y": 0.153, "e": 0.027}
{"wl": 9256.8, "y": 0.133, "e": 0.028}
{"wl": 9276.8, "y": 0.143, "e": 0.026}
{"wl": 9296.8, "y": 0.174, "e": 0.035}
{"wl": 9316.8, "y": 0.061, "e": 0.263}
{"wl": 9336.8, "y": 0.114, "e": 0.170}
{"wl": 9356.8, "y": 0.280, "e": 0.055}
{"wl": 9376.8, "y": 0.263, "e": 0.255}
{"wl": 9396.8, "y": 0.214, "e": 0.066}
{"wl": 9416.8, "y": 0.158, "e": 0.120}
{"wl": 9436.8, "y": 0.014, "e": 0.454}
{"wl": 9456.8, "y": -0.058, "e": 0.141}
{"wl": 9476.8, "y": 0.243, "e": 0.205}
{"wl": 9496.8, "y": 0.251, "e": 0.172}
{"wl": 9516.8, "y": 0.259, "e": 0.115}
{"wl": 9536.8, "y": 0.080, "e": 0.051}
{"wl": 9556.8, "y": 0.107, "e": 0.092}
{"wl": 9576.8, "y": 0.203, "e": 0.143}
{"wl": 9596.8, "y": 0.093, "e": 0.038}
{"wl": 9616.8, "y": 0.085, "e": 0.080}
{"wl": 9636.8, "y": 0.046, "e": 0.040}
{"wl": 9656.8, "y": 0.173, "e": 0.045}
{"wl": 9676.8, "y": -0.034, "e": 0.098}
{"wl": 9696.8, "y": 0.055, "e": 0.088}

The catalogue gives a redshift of 2.35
